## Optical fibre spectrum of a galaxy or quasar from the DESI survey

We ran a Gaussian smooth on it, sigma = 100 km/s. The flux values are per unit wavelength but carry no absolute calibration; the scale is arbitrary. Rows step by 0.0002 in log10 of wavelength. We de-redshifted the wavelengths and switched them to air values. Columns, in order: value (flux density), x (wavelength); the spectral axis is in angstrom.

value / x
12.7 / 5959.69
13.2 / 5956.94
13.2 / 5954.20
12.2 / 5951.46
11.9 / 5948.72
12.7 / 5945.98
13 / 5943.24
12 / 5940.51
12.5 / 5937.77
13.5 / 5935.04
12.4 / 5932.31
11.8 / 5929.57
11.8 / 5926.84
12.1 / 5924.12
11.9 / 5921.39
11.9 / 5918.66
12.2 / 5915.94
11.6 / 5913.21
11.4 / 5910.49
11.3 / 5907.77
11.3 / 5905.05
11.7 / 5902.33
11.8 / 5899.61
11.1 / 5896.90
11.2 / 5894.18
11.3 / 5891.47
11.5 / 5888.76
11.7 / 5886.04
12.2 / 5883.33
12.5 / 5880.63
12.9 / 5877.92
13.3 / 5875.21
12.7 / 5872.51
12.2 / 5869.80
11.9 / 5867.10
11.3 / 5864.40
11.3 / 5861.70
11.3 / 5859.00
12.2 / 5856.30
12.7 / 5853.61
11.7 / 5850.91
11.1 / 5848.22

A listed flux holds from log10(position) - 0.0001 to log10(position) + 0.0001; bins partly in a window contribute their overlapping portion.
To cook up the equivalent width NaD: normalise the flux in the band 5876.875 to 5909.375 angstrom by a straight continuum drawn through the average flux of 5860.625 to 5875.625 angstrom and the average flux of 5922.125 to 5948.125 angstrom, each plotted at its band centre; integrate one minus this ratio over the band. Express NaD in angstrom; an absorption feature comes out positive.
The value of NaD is 1.3 angstrom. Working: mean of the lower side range 12.1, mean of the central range 11.7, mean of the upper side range 12.4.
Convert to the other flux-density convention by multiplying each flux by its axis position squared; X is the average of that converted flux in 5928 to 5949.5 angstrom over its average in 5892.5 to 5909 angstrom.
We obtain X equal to 1.11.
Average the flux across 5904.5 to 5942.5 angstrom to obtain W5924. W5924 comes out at 12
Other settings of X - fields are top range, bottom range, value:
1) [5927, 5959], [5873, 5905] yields 1.07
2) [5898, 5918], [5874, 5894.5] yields 0.97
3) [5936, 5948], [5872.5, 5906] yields 1.07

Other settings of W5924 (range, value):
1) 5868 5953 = 12.1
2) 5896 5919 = 11.6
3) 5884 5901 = 11.5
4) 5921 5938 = 12.3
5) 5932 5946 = 12.7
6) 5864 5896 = 12.1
